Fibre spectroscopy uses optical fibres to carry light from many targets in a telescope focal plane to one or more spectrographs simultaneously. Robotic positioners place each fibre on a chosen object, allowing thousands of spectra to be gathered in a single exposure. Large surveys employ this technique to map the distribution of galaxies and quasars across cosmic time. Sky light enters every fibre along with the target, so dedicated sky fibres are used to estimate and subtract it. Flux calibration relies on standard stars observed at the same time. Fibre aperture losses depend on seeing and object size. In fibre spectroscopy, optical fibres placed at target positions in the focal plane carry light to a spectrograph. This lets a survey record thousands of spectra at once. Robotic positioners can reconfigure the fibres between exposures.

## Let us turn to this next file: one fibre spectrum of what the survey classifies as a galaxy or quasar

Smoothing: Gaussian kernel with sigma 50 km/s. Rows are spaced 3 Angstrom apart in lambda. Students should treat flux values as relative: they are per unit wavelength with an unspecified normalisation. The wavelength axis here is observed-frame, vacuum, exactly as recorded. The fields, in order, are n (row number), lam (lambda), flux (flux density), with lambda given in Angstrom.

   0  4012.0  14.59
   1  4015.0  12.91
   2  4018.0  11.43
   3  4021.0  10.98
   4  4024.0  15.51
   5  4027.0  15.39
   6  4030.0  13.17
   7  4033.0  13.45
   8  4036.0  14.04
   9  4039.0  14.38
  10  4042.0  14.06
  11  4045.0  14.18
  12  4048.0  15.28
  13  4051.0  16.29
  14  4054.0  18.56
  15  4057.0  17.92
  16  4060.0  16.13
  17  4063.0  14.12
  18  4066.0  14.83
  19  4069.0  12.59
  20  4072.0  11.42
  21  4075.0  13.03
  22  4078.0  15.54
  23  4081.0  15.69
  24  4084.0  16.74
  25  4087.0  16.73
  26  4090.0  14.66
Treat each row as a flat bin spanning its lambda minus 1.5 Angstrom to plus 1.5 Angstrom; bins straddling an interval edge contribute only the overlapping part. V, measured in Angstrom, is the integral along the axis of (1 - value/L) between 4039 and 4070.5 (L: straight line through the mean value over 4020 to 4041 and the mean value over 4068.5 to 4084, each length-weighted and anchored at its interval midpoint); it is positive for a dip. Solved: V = -3.1 Angstrom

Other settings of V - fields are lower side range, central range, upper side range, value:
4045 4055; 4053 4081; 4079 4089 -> 2.4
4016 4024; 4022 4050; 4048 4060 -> 0.0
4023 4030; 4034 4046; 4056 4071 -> 0.6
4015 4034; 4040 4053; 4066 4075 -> -2.1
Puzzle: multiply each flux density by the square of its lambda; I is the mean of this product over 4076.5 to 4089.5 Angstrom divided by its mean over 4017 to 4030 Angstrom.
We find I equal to 1.24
